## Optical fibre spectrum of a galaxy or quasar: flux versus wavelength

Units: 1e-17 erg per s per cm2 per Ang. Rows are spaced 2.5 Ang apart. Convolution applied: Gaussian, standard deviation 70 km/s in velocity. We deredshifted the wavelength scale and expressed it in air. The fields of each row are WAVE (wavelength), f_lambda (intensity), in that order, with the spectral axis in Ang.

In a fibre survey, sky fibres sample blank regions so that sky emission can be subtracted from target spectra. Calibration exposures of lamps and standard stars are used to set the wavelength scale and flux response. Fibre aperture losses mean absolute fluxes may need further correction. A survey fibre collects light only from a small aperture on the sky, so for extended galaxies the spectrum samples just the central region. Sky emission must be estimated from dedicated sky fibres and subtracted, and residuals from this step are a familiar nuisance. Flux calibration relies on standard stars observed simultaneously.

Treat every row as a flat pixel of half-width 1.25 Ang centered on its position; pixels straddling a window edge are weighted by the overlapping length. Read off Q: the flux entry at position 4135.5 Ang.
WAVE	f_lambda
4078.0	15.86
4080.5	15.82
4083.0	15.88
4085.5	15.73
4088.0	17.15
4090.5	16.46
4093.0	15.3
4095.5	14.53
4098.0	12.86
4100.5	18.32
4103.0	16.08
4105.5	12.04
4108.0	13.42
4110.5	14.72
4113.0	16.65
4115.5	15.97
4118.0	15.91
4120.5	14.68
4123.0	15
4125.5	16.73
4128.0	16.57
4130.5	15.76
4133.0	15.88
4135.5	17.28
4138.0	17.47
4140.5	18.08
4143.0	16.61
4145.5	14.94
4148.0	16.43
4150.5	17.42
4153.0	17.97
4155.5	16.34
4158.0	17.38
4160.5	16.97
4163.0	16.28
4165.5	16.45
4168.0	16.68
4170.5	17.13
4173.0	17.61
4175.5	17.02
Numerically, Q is 17.28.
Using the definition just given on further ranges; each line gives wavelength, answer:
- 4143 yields 16.61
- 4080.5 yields 15.82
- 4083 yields 15.88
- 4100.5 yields 18.32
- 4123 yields 15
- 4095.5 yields 14.53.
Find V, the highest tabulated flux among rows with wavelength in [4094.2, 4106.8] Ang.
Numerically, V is 18.32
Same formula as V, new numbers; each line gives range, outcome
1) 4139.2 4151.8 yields 18.08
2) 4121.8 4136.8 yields 17.28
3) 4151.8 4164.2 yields 17.97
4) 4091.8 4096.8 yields 15.3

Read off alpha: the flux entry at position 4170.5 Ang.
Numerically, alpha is 17.13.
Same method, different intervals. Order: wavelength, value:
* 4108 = 13.42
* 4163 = 16.28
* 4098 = 12.86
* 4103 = 16.08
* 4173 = 17.61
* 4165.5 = 16.45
